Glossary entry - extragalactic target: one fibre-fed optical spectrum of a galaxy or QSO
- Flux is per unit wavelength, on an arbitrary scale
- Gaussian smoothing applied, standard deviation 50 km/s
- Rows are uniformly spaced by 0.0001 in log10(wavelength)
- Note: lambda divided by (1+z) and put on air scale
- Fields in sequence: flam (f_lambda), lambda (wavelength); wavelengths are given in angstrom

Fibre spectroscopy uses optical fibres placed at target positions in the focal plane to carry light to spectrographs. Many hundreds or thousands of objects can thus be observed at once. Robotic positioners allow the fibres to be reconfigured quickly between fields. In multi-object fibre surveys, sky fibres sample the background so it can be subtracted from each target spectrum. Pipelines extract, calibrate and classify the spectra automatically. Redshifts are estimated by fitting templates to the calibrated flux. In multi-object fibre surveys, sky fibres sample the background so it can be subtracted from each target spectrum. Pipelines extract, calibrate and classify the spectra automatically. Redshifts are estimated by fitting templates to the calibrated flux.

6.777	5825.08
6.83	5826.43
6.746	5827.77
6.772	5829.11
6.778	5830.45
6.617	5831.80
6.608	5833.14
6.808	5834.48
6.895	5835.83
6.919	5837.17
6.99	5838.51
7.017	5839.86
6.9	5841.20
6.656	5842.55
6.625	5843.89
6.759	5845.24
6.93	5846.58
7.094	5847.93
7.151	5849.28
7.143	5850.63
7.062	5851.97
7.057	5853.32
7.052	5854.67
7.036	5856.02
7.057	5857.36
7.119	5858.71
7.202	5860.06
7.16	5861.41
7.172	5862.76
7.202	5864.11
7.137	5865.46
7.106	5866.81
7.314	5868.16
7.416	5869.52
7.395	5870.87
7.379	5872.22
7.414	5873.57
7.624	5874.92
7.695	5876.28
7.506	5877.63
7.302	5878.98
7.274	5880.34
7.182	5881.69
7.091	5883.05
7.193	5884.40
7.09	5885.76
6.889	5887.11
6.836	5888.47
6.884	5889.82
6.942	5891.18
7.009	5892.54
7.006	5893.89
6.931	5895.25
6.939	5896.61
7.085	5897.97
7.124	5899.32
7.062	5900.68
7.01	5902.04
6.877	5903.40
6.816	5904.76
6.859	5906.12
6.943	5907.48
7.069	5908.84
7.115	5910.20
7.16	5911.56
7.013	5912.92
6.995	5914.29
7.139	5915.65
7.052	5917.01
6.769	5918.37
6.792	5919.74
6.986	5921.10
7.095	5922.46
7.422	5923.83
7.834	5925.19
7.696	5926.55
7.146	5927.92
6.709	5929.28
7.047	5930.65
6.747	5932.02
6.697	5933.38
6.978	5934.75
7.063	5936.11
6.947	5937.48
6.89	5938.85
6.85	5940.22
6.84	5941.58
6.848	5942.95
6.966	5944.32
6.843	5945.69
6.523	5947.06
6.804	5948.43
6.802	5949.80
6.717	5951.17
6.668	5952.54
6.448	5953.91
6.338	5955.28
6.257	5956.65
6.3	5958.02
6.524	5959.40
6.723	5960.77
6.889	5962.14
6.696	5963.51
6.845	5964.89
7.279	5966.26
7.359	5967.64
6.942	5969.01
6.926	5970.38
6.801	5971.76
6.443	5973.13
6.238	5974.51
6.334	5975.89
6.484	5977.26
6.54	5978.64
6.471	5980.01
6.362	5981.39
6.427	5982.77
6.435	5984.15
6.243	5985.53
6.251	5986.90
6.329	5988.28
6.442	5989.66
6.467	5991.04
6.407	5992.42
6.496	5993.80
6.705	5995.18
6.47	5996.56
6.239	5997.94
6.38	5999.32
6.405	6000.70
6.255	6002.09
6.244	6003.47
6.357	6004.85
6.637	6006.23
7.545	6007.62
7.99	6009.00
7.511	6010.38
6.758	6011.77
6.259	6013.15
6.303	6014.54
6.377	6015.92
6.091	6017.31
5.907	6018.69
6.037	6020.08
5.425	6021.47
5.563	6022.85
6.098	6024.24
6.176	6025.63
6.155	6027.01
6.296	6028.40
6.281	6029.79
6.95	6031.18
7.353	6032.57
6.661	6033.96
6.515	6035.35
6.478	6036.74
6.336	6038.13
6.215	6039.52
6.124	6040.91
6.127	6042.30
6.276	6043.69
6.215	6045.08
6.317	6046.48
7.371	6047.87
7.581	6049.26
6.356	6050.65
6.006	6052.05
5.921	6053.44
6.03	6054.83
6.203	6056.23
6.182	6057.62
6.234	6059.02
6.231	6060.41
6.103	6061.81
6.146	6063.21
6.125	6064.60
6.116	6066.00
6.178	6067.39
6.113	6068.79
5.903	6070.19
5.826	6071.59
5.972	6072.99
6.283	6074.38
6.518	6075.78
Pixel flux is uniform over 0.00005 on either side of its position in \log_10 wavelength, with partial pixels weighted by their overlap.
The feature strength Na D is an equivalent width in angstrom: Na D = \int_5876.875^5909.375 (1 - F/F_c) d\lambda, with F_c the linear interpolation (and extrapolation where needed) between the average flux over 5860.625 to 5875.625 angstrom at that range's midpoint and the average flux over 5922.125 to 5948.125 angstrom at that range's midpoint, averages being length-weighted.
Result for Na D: 0.7 angstrom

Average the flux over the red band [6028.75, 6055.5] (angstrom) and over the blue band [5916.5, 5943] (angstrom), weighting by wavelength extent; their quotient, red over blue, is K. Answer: 0.9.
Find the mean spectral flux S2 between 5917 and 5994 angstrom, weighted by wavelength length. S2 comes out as 6.74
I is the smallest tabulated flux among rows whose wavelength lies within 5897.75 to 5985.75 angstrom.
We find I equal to 6.238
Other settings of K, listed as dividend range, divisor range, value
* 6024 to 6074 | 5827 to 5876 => 0.90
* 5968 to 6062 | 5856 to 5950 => 0.91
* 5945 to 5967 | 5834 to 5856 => 0.96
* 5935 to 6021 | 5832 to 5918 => 0.94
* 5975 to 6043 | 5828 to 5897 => 0.91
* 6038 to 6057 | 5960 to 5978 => 0.94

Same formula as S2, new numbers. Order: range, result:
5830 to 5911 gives 7.06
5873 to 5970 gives 6.98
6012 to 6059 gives 6.31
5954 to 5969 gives 6.72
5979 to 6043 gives 6.43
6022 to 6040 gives 6.38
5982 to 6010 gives 6.55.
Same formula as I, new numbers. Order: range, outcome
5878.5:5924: 6.769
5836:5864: 6.625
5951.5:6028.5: 5.425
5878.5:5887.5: 6.889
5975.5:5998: 6.239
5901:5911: 6.816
